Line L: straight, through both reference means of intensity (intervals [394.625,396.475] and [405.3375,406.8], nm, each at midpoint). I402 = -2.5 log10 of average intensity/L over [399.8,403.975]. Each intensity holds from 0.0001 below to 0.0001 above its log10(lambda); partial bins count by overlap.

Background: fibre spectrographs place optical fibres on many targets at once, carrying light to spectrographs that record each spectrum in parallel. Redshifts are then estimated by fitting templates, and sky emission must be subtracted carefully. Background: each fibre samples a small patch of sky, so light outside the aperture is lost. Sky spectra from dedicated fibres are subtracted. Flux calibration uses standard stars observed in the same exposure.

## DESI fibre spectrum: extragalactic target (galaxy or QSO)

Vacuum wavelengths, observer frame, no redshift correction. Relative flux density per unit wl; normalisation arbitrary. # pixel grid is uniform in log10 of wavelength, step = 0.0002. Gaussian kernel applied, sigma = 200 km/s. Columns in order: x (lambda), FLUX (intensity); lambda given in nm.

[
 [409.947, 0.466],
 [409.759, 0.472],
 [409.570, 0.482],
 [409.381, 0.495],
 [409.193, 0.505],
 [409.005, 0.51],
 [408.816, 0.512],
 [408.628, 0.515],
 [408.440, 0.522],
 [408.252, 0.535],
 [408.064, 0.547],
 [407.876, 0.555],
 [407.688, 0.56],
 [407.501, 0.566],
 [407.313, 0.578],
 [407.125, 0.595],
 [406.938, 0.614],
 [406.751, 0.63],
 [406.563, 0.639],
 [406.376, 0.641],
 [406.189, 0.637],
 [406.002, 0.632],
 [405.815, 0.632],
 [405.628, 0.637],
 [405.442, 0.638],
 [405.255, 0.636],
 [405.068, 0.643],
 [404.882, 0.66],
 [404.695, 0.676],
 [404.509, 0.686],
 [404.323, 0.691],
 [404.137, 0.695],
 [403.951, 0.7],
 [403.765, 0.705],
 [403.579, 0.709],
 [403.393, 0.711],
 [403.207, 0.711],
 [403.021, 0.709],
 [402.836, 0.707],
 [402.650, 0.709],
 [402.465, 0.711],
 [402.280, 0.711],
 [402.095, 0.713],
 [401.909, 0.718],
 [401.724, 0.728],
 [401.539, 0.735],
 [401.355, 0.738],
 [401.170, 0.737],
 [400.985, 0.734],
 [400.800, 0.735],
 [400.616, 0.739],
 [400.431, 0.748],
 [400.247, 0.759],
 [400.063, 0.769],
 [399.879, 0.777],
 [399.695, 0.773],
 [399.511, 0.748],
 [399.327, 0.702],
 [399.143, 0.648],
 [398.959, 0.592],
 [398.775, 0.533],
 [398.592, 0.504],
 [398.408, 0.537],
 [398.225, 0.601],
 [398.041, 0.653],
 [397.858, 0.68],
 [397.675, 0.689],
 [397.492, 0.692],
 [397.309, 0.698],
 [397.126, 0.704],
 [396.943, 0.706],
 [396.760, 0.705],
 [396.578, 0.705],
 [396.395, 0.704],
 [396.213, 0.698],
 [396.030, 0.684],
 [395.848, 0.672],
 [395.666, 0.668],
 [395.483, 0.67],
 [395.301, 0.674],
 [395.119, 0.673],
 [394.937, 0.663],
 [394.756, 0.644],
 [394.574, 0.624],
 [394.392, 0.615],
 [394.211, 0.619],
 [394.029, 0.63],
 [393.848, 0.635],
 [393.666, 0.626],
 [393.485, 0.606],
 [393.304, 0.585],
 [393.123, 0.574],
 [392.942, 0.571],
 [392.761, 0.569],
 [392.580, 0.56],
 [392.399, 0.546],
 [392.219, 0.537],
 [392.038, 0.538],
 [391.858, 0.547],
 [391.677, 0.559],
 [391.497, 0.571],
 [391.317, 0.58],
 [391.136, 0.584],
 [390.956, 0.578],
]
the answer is -0.12 mag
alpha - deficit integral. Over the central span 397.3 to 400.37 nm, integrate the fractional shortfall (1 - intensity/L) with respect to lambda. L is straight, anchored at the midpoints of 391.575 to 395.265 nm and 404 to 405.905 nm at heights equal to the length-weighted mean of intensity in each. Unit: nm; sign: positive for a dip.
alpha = -0.20 nm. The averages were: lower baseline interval 0.597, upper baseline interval 0.661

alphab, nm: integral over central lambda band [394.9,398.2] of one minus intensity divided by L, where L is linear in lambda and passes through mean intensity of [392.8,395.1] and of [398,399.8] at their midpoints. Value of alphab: -0.32 nm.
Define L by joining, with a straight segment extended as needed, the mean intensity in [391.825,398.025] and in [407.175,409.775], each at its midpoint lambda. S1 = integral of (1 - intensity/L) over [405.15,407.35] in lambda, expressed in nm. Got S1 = -0.33 nm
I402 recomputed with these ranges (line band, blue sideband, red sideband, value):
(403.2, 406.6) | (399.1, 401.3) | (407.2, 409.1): -0.07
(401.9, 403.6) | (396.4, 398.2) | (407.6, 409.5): -0.17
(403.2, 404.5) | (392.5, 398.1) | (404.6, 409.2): -0.15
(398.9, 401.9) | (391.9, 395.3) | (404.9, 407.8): -0.19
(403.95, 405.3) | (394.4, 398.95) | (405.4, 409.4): -0.13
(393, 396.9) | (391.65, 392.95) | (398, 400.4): -0.10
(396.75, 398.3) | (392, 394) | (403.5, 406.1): -0.11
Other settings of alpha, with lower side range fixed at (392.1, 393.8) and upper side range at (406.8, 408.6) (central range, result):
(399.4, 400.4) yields -0.339 nm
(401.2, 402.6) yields -0.379 nm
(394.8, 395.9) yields -0.182 nm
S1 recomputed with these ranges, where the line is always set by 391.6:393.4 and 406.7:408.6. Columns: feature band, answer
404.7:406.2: -0.20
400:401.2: -0.39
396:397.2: -0.30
